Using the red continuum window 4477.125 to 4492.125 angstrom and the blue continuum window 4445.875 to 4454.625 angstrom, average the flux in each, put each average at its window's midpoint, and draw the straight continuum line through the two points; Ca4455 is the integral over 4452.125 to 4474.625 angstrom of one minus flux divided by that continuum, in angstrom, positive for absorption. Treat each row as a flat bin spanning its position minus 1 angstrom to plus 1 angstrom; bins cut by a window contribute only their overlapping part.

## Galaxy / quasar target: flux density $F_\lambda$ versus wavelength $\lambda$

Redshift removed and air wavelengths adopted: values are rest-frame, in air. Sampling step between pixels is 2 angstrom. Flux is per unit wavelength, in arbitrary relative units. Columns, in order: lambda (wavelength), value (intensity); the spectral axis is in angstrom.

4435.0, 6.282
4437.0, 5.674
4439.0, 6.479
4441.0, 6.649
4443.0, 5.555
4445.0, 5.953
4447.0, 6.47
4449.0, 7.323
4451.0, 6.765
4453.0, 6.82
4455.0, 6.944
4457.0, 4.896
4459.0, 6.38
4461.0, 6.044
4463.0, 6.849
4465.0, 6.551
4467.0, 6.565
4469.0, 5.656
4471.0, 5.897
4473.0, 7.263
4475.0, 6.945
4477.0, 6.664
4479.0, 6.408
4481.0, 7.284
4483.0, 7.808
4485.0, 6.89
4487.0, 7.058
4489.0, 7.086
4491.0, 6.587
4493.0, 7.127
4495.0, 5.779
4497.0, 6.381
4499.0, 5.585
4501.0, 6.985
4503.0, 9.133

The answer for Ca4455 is 1.74 angstrom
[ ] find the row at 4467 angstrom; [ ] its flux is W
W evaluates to 6.565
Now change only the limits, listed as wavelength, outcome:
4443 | 5.555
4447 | 6.47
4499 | 5.585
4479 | 6.408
